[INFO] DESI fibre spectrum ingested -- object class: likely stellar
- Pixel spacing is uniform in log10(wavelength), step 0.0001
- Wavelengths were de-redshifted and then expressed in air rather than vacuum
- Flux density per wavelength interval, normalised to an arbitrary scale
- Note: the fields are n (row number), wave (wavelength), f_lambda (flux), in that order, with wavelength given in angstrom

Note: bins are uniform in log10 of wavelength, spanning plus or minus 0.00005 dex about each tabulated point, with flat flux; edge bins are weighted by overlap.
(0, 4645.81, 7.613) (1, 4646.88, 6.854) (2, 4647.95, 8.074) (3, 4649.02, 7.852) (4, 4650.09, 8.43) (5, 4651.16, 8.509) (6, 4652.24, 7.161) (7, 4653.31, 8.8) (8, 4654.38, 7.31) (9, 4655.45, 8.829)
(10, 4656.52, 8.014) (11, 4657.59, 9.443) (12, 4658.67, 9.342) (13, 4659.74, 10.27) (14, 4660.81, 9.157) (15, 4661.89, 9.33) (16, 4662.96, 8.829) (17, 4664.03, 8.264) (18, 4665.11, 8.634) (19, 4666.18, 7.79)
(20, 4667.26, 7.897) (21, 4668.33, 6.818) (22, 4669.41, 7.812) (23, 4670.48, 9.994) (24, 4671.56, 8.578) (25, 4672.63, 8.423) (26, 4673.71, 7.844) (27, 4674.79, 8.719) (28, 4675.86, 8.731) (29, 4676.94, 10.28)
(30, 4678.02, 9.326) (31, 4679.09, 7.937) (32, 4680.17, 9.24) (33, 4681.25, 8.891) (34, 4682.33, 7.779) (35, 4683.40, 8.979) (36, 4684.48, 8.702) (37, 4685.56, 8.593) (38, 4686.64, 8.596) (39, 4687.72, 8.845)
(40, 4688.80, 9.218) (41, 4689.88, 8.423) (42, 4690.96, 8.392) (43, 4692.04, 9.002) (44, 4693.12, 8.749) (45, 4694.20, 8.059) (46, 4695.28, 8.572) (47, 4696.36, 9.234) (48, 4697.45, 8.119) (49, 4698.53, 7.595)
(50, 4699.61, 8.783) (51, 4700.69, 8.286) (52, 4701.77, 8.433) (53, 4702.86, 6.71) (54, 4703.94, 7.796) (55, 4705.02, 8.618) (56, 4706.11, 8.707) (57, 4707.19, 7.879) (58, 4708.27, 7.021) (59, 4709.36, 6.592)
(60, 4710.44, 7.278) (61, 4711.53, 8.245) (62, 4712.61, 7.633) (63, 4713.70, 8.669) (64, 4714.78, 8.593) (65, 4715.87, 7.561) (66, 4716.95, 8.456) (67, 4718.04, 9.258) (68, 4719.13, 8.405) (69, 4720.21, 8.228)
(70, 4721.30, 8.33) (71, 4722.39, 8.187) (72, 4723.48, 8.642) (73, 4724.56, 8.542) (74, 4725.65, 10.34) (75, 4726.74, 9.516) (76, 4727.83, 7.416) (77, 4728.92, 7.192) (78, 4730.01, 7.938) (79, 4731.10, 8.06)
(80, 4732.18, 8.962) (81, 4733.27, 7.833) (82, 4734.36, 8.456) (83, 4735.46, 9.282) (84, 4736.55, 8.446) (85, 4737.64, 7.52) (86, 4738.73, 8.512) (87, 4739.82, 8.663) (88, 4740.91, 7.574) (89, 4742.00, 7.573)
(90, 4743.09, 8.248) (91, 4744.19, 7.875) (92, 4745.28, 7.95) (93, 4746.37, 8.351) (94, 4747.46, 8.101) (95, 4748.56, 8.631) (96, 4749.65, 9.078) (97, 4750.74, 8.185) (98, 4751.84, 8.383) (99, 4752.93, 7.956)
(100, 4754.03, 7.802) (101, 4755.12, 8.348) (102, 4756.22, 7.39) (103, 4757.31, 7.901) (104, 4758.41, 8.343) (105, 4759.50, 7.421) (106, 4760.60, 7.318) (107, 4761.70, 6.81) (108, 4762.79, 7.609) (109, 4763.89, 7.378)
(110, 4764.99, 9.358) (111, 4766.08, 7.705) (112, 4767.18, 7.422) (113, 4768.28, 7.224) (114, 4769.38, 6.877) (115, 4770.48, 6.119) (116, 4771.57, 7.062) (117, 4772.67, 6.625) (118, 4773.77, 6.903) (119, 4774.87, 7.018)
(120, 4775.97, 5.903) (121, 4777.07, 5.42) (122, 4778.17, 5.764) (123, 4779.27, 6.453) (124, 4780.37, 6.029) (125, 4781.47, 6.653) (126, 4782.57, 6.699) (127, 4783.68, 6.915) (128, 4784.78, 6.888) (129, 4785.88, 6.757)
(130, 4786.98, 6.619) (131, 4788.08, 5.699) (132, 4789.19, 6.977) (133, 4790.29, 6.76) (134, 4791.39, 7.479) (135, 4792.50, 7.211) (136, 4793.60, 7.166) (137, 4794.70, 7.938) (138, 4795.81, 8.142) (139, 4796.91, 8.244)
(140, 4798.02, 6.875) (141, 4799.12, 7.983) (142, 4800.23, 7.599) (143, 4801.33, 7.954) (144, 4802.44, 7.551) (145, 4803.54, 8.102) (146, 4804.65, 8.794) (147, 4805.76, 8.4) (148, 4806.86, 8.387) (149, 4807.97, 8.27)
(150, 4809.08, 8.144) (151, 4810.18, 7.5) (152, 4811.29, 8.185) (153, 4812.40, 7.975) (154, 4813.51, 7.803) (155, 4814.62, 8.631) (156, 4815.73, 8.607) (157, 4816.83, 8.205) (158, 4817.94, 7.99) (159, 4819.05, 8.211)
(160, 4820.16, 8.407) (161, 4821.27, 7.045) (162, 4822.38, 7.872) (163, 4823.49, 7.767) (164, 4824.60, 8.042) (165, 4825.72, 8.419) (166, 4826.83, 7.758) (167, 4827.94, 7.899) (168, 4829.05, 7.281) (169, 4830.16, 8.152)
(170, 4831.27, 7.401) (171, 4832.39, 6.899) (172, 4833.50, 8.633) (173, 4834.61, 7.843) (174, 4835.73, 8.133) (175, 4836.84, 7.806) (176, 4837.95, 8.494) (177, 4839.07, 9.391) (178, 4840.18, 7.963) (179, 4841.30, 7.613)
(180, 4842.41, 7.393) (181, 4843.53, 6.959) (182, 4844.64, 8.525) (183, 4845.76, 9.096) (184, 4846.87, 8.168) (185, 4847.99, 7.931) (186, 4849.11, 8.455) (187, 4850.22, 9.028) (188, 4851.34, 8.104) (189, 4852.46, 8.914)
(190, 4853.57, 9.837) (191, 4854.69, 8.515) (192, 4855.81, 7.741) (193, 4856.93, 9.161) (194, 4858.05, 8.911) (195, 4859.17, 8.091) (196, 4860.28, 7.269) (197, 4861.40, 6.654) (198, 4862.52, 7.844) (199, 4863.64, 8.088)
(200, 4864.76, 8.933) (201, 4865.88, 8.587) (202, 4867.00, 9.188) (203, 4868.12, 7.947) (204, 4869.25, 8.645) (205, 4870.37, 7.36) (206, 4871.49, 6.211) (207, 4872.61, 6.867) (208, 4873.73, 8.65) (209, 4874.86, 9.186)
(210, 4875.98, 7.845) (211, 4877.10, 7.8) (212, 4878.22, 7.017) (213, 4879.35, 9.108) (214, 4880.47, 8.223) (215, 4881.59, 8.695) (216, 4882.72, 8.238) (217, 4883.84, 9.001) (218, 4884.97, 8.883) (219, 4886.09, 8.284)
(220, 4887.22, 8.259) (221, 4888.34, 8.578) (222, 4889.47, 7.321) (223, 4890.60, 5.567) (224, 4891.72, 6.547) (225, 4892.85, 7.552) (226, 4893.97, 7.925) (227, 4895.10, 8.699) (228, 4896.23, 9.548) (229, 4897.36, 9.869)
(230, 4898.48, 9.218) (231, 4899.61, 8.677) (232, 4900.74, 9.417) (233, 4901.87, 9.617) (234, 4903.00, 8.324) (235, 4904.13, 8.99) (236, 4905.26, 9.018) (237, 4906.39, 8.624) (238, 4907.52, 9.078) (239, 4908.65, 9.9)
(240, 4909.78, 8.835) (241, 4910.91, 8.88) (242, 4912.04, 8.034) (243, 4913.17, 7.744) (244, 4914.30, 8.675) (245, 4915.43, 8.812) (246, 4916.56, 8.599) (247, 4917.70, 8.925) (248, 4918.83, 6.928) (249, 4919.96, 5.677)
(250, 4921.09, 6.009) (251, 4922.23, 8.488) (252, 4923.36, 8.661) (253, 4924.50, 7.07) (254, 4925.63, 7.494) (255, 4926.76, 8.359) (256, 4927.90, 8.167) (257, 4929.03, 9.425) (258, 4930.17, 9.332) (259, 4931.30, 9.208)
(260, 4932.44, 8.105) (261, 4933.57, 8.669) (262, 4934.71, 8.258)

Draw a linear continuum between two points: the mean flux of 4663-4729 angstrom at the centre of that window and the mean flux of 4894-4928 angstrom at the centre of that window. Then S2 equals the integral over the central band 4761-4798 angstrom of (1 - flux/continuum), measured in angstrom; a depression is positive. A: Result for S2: 6.4 angstrom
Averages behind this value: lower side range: 8.39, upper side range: 8.47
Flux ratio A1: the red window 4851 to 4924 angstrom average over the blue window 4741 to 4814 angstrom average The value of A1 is 1.1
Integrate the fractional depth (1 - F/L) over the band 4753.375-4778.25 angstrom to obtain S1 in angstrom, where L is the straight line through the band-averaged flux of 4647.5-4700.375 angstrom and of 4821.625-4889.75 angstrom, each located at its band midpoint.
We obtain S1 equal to 3.3 angstrom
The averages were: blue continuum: 8.57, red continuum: 8.15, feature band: 7.23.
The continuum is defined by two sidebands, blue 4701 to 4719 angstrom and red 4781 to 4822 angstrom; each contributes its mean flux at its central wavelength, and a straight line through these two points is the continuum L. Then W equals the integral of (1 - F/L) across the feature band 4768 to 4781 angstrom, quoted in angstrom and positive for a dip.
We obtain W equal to 2.2 angstrom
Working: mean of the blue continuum 7.98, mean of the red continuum 7.65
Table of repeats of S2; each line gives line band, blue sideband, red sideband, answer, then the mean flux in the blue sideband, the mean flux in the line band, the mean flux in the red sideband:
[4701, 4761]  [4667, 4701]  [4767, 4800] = -3.1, 8.58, 8.15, 6.86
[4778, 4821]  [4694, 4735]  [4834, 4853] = 3.5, 8.22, 7.55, 8.22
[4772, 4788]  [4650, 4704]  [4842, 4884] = 3.6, 8.55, 6.46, 8.21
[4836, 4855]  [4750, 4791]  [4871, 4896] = -1.7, 7.11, 8.36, 7.96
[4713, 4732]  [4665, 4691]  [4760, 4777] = -1.4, 8.58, 8.44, 7.11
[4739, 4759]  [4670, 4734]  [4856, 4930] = 0.6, 8.42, 8.14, 8.25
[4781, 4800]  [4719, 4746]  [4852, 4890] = 2.6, 8.31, 7.13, 8.23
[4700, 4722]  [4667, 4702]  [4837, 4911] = 1.3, 8.58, 8.04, 8.35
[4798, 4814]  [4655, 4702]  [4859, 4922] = 0.7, 8.65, 8.01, 8.23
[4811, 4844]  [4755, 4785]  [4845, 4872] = -0.5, 7.04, 7.96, 8.28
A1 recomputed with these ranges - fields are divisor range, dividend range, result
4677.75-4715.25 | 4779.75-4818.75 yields 0.91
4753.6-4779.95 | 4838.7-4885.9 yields 1.15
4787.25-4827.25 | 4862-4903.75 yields 1.06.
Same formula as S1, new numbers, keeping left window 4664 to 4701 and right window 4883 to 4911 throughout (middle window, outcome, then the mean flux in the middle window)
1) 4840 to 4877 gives 1.74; 8.17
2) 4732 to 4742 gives 0.31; 8.29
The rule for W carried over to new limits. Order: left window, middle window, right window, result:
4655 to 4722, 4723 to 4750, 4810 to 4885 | 0.06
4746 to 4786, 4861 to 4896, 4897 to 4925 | 0.86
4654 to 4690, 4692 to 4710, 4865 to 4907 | 1.12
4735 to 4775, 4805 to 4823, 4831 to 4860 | 0.00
